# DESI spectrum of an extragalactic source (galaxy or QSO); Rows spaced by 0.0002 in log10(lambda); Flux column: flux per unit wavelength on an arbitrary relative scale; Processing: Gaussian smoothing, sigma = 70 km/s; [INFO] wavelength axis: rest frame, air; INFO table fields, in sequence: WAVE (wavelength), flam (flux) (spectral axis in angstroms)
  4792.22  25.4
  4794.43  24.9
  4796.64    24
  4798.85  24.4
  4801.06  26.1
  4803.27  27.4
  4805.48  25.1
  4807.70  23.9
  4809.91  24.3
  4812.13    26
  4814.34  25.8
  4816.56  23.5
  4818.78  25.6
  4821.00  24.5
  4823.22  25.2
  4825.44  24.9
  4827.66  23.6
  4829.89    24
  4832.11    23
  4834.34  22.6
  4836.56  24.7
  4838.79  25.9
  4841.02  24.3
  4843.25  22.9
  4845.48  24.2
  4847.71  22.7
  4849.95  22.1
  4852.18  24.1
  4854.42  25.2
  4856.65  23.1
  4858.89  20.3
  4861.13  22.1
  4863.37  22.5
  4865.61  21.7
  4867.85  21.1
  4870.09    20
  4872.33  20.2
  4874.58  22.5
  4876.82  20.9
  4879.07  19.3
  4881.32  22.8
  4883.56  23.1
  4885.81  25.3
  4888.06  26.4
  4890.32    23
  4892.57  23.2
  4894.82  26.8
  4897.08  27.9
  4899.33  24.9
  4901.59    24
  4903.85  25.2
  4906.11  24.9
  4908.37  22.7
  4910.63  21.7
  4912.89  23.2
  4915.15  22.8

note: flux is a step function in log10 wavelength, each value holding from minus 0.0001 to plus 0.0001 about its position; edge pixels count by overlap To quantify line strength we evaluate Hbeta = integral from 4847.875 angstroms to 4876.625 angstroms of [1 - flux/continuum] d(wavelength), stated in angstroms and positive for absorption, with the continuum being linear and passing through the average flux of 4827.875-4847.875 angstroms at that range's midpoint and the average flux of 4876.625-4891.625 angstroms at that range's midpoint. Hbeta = 1.7 angstroms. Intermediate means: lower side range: 23.9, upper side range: 23.1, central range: 22.1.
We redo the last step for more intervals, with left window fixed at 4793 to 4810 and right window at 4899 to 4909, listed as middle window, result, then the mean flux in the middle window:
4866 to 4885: 2.5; 21.3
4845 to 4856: 0.5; 23.6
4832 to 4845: 0.4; 24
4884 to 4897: -0.3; 25.1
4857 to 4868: 1.3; 21.7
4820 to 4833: 0.4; 24.2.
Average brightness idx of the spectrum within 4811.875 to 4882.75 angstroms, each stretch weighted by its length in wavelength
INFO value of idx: 23.1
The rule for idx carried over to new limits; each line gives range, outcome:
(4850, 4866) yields 22.7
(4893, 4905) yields 25.6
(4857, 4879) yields 21.2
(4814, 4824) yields 24.8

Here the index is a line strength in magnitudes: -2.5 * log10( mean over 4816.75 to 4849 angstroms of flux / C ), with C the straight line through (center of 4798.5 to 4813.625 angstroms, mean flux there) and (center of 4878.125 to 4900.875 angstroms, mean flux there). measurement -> 0.04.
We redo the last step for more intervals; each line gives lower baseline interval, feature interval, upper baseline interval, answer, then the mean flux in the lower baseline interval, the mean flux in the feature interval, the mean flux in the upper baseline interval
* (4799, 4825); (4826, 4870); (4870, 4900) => 0.06 mag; 25.2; 23.1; 23.4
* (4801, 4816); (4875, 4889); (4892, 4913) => 0.08 mag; 25.4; 22.9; 24.5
